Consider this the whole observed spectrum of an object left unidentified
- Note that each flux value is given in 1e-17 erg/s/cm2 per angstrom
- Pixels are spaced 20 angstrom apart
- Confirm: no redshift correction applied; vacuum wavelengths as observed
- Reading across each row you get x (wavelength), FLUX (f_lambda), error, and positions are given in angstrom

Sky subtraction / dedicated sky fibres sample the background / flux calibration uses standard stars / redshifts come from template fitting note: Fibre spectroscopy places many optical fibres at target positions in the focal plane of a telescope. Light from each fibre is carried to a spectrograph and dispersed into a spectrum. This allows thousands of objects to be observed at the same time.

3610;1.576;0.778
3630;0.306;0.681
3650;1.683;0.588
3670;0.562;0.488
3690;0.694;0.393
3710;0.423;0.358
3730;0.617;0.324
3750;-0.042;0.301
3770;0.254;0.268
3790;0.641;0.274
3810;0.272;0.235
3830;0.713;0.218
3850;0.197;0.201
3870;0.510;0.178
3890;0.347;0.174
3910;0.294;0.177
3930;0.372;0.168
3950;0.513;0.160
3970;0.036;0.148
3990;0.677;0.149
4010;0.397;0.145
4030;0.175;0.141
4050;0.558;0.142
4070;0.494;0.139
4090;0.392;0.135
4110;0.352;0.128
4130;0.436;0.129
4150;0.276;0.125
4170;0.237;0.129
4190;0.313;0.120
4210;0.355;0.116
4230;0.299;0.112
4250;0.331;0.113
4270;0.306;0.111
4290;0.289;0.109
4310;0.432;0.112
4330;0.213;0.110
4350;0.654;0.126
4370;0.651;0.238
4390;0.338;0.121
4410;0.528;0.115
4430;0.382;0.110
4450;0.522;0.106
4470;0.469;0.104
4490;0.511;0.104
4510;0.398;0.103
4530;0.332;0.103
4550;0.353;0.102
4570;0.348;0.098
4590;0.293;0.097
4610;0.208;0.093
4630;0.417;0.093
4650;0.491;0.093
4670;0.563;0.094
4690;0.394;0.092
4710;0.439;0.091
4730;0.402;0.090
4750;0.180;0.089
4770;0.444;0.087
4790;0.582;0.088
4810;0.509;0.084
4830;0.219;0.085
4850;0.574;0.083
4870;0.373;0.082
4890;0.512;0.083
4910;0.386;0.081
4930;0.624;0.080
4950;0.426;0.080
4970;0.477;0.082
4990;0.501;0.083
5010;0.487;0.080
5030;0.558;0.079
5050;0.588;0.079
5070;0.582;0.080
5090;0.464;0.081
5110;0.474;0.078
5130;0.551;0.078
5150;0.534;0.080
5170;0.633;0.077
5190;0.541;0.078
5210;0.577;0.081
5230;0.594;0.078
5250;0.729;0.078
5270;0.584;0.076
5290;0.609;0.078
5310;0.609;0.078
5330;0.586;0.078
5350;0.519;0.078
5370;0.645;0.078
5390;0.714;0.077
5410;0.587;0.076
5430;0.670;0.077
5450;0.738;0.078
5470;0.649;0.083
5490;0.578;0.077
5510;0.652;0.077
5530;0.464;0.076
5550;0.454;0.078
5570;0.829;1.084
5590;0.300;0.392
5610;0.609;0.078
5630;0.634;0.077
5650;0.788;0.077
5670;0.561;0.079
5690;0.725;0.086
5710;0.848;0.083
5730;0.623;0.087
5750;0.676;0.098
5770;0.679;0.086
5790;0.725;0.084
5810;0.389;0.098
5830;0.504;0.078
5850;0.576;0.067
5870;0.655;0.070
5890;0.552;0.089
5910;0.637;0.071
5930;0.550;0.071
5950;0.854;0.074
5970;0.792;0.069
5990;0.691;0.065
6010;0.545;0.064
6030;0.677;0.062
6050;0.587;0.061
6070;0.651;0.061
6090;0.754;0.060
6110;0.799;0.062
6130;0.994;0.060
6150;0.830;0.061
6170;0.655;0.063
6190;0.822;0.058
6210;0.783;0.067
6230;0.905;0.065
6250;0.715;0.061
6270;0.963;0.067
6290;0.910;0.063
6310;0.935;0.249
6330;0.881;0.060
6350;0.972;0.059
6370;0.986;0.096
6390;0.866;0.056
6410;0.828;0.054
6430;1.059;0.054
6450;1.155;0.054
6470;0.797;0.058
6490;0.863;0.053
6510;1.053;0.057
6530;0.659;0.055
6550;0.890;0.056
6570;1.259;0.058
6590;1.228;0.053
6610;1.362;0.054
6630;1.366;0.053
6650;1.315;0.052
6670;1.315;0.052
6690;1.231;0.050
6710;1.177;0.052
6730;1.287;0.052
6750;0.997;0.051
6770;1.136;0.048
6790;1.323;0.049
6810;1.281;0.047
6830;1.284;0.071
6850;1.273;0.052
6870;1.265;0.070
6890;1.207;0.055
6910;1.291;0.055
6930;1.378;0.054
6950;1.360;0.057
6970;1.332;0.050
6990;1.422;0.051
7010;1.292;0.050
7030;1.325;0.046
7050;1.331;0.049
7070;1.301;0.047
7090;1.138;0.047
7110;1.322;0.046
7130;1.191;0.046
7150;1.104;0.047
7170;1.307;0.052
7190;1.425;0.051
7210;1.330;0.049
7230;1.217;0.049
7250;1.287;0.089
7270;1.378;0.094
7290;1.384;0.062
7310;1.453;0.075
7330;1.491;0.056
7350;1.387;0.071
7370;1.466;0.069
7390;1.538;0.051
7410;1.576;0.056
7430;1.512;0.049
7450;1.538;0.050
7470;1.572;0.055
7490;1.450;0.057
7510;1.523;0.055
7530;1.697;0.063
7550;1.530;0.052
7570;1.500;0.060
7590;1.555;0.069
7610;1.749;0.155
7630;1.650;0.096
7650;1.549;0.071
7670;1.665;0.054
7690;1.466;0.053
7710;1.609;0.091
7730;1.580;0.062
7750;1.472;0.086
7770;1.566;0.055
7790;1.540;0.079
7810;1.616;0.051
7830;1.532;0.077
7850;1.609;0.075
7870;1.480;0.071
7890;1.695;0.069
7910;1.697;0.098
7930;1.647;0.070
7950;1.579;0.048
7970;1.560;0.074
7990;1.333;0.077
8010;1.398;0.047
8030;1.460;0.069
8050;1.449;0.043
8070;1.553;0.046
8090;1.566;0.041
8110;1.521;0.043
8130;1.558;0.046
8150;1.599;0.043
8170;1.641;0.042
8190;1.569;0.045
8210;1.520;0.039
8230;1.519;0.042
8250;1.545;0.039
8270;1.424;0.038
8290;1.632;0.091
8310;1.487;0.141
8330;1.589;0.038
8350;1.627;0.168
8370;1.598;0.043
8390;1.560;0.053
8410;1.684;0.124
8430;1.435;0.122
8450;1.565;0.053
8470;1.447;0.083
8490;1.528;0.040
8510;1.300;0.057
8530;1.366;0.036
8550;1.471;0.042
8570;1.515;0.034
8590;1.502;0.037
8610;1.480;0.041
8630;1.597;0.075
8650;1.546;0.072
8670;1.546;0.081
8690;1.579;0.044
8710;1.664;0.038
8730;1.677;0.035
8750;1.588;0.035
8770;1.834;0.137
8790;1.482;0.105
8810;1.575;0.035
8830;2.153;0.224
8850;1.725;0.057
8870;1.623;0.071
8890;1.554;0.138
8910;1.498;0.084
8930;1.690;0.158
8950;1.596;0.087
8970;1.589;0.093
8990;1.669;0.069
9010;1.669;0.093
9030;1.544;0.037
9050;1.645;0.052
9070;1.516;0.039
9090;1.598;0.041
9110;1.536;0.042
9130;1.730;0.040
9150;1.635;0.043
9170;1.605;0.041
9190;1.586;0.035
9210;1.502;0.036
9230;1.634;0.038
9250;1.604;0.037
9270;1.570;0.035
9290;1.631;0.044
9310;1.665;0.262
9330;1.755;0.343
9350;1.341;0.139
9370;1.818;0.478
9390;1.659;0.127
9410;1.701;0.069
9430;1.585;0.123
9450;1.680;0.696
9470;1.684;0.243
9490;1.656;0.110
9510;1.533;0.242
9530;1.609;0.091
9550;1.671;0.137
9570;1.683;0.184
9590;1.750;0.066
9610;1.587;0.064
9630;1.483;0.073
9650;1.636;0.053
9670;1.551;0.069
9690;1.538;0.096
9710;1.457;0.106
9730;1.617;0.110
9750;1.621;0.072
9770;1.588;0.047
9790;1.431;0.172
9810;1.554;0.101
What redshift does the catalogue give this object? 0.65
